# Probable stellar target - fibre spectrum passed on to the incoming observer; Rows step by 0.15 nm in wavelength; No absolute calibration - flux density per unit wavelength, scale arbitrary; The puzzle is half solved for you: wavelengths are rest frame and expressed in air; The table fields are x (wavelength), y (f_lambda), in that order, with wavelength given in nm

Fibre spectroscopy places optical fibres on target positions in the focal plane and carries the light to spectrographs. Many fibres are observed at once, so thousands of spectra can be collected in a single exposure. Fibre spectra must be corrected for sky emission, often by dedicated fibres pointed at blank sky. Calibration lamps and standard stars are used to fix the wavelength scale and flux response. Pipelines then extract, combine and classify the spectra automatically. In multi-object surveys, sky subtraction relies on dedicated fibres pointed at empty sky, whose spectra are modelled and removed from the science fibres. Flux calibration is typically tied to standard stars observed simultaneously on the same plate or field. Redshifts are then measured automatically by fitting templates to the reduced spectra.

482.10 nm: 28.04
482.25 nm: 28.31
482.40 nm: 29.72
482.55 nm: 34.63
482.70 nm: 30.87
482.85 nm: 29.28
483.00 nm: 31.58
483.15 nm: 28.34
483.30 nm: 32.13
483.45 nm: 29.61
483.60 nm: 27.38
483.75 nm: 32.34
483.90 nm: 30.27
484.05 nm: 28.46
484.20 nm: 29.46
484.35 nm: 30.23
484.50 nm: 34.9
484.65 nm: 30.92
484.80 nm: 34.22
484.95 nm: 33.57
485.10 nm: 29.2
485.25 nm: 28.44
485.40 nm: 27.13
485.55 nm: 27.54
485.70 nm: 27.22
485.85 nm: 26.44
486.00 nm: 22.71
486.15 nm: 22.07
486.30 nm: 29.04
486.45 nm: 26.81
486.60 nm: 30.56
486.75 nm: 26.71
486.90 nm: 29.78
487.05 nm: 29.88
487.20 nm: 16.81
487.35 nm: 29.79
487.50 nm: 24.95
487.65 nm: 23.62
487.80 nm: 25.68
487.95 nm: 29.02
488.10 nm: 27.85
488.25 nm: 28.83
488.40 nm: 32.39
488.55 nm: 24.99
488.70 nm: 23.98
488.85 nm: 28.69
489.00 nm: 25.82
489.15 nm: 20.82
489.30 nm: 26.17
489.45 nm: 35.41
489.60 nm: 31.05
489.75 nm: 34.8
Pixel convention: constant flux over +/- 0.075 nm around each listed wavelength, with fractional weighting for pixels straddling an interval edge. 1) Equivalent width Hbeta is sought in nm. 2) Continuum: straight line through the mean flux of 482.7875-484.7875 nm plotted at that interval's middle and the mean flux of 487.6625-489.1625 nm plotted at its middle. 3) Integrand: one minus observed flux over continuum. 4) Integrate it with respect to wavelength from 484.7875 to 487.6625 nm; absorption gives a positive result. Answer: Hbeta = 0.14 nm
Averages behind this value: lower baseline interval 30.5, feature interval 27.3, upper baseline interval 26.9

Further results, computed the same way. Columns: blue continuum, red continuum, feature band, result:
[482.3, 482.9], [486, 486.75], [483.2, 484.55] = -0.04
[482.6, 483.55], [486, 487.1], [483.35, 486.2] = -0.02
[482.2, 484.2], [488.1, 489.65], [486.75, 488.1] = 0.10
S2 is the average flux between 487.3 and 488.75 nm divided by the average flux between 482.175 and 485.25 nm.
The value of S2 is 0.88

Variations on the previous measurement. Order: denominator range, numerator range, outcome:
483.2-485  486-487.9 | 0.84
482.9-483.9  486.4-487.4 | 0.90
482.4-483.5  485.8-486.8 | 0.85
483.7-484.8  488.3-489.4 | 0.85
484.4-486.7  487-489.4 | 0.91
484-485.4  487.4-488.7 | 0.88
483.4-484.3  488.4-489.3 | 0.86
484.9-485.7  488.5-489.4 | 0.88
